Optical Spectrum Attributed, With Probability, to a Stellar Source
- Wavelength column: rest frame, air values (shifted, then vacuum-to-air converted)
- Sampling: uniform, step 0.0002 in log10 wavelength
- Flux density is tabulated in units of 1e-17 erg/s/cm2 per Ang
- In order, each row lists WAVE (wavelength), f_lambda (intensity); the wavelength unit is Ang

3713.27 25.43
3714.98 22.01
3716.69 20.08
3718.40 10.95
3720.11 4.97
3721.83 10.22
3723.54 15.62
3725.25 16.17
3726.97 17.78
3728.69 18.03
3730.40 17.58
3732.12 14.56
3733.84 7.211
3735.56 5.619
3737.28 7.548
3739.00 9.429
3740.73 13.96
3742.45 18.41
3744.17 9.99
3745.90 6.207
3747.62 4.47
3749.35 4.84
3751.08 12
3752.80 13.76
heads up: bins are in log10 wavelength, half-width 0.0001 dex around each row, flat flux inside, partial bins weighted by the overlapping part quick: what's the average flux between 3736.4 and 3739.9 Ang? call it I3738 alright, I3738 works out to 8.51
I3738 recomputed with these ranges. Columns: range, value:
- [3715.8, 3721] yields 12.1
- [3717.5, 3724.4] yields 10.5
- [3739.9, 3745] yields 14.2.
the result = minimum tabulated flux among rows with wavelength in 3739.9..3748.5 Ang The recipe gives 4.47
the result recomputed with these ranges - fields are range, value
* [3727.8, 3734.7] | 7.211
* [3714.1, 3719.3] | 10.95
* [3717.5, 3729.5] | 4.97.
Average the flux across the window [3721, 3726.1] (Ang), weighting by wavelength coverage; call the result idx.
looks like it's 14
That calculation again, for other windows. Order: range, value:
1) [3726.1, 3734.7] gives 15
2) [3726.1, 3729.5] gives 17.9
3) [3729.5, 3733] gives 16.1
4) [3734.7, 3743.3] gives 11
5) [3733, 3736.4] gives 6.41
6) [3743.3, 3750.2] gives 6.4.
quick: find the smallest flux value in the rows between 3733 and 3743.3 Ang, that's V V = 5.619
